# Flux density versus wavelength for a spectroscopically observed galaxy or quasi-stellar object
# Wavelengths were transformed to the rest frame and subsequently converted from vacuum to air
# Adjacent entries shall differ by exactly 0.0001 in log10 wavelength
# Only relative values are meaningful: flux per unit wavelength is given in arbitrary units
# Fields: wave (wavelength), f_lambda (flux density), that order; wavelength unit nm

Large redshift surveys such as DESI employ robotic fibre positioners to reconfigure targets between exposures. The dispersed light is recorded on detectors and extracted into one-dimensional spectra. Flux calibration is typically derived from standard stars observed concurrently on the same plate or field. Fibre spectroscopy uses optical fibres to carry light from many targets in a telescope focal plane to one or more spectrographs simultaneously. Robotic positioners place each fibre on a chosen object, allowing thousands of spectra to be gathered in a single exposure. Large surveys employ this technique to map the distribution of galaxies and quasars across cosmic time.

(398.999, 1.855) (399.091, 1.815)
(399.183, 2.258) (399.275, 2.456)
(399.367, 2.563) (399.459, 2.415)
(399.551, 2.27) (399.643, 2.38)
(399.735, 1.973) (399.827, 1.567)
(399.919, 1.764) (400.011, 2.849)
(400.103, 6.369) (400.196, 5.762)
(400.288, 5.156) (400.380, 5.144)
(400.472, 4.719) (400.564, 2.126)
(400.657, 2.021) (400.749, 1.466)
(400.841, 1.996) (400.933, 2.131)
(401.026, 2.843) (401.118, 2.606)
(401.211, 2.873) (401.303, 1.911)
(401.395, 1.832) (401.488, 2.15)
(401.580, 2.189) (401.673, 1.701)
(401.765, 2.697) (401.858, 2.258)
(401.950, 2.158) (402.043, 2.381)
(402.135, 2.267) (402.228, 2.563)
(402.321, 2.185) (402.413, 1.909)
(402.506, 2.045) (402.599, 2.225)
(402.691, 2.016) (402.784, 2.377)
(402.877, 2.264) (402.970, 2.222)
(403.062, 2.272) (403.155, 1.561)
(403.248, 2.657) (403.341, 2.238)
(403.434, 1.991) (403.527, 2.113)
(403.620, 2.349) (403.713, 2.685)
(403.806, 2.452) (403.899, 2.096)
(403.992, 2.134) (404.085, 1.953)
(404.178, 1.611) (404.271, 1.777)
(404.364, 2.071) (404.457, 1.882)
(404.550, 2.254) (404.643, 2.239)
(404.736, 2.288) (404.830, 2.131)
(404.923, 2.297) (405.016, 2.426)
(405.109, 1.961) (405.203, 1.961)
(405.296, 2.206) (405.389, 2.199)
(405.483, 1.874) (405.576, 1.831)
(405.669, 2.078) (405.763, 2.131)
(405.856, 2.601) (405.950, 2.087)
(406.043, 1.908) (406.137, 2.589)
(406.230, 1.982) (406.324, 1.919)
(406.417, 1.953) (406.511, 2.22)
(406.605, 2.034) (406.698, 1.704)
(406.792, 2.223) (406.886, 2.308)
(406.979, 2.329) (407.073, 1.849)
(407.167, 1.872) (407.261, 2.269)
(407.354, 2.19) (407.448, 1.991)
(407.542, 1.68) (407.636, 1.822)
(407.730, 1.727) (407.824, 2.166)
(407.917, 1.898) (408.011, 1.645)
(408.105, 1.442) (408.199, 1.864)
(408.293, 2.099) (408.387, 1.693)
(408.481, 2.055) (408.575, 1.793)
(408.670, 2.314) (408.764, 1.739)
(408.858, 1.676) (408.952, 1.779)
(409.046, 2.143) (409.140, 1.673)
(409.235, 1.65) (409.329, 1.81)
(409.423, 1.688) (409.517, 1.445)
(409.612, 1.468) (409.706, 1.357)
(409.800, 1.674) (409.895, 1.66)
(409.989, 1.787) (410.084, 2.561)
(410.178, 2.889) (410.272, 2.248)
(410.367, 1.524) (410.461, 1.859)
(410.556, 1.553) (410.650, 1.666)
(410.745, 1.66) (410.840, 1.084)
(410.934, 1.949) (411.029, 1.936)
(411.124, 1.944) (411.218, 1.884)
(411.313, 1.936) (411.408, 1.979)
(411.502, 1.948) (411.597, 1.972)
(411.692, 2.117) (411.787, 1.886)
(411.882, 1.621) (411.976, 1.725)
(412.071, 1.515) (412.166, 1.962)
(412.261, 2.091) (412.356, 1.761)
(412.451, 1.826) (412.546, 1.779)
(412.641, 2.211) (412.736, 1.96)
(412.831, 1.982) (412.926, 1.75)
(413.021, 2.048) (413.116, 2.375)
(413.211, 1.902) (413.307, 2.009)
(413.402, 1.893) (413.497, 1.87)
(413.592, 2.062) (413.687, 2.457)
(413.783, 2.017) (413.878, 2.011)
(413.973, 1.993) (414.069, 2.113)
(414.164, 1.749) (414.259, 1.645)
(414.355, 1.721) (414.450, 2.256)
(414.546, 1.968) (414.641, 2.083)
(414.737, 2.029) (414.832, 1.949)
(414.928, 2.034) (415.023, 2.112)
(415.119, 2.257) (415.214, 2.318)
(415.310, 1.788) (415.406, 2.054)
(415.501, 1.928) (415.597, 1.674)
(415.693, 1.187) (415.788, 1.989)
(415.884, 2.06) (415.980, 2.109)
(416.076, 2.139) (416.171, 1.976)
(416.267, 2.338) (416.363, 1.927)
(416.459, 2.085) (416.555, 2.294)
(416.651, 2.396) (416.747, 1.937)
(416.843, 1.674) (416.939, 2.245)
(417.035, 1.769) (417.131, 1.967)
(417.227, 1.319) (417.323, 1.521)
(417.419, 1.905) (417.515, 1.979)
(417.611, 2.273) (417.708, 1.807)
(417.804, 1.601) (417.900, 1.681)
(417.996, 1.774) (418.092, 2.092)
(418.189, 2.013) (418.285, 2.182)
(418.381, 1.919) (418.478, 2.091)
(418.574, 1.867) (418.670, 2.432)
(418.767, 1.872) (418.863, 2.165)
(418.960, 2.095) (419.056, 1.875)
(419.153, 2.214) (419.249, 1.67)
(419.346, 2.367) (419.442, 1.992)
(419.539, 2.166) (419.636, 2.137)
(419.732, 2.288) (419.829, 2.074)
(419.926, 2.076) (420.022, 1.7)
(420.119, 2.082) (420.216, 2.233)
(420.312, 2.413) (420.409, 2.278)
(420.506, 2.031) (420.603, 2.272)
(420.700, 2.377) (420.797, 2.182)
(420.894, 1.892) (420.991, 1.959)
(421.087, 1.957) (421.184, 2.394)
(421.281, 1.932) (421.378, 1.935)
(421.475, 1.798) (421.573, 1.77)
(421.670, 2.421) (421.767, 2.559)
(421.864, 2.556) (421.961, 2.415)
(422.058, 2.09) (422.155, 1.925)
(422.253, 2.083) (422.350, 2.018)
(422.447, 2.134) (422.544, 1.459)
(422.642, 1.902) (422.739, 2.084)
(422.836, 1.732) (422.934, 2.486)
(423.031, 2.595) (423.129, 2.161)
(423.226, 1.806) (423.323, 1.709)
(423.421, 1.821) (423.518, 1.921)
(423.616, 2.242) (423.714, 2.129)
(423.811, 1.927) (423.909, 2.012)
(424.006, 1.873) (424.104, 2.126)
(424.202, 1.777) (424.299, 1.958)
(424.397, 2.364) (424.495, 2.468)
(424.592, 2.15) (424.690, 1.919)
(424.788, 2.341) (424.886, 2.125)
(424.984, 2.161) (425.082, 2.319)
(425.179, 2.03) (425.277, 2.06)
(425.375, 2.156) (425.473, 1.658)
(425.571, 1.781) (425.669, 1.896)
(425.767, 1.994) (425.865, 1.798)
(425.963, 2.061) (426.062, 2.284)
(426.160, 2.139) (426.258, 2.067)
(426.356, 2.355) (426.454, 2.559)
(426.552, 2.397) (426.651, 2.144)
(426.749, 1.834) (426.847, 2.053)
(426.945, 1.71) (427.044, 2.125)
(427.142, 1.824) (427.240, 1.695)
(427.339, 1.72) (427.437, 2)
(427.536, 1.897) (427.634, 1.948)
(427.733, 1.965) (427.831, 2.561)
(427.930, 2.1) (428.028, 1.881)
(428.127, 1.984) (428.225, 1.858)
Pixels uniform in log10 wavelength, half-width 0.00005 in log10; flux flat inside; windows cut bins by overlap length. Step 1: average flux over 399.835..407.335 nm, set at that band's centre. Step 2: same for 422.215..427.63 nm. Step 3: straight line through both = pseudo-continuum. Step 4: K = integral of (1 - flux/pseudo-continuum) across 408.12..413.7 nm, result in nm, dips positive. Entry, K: 0.925 nm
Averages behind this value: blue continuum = 2.35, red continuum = 2.04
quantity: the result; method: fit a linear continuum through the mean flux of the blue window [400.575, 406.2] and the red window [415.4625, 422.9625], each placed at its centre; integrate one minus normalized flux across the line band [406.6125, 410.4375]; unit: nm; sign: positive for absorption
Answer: 0.41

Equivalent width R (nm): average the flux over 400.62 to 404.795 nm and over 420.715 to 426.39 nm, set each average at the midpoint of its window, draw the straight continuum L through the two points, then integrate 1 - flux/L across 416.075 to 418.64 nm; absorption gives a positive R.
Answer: 0.18 nm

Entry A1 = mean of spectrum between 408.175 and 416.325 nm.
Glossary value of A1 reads 1.91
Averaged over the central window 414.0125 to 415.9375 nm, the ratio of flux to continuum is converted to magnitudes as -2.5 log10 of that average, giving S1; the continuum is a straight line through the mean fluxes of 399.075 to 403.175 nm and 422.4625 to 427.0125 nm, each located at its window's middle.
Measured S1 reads 0.16 mag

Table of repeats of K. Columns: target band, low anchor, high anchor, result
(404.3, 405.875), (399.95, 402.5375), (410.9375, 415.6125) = 0.247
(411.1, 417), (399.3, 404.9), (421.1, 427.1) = 0.708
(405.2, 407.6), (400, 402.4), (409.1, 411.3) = 0.165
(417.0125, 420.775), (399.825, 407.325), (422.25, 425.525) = 0.186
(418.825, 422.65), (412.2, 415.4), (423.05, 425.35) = -0.099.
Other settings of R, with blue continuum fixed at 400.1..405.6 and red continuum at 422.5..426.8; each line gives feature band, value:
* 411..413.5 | 0.37 nm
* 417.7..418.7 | 0.10 nm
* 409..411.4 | 0.51 nm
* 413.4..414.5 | 0.12 nm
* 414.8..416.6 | 0.16 nm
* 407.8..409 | 0.24 nm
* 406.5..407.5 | 0.11 nm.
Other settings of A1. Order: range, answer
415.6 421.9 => 2.03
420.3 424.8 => 2.09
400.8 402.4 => 2.27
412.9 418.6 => 1.97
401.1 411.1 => 2.03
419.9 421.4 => 2.11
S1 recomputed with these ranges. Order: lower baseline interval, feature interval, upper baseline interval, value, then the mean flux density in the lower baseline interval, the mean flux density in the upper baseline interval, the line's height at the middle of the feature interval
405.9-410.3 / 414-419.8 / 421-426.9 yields 0.016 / 1.93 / 2.08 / 2.01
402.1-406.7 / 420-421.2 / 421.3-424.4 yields -0.041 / 2.14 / 2.05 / 2.06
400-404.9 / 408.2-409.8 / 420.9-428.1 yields 0.311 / 2.49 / 2.06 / 2.36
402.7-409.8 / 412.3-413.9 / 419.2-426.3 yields 0.024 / 2.01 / 2.08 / 2.04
